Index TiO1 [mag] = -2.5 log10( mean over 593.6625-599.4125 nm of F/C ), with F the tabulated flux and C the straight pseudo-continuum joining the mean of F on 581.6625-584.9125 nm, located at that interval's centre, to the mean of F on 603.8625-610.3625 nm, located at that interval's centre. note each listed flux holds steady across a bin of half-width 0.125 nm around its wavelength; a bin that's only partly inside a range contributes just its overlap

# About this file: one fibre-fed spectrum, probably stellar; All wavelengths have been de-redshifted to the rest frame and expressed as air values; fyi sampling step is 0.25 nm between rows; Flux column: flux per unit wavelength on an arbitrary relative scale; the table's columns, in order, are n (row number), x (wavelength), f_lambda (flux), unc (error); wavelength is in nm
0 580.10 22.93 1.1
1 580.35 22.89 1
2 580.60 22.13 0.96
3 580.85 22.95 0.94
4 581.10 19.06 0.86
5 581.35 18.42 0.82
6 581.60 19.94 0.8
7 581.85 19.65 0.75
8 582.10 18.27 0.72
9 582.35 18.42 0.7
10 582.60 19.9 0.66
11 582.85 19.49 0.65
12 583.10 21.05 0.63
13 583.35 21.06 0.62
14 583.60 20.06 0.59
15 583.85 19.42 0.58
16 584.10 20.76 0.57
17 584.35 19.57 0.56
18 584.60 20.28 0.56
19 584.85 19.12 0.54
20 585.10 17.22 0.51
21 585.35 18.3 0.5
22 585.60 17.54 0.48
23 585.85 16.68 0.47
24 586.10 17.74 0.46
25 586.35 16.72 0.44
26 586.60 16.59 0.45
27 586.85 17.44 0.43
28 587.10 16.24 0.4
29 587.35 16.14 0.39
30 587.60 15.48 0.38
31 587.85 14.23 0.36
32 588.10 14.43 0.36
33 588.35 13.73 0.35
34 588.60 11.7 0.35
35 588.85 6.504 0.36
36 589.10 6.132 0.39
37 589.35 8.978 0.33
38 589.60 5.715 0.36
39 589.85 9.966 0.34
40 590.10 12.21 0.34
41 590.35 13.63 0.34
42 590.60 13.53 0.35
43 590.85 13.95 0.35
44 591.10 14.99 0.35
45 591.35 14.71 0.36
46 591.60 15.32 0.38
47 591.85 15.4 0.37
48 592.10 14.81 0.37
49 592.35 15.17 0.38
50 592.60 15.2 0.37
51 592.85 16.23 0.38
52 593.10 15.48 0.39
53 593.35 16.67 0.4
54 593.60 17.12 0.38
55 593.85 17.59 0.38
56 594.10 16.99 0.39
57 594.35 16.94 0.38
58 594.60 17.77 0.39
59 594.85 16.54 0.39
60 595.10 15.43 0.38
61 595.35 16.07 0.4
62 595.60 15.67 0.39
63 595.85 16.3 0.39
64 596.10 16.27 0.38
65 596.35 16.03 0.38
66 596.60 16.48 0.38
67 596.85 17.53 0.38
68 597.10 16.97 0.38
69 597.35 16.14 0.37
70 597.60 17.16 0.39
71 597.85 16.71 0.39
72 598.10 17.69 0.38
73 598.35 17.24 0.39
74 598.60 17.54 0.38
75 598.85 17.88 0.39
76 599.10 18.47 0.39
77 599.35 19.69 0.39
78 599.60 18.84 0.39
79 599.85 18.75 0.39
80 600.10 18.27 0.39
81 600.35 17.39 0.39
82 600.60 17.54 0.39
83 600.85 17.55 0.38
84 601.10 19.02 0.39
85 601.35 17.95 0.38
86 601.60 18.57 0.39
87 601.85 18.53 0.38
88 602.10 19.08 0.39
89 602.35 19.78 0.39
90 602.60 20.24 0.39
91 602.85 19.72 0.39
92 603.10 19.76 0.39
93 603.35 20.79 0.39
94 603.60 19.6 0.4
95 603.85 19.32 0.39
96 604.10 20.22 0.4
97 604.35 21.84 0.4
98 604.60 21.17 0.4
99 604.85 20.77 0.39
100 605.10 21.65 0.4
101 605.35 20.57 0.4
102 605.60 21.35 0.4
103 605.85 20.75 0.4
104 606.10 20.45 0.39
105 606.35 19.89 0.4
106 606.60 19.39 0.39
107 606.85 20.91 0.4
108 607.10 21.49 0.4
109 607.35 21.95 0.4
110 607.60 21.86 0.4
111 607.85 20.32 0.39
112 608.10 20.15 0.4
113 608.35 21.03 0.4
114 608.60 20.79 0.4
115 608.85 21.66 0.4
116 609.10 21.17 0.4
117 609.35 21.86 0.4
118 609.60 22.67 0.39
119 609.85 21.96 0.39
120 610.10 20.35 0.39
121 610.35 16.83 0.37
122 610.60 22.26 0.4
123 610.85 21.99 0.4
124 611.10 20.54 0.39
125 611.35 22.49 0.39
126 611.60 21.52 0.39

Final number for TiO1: 0.20 mag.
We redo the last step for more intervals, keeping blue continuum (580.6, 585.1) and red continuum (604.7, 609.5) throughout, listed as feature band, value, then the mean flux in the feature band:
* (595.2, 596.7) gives 0.258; 16.1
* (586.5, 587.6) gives 0.212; 16.5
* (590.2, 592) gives 0.363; 14.5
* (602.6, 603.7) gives 0.041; 20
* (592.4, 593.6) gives 0.260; 16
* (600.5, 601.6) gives 0.145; 18.1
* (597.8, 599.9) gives 0.138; 18.1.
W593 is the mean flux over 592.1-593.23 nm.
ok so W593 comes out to 15.4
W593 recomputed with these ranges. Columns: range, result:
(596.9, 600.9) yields 17.7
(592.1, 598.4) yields 16.5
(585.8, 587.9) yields 16.4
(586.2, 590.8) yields 12.8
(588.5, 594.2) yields 13.4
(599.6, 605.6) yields 19.5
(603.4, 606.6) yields 20.6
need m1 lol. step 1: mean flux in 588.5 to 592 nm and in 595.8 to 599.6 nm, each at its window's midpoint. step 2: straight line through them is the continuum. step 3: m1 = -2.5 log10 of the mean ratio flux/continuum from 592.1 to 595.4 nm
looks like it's -0.15 mag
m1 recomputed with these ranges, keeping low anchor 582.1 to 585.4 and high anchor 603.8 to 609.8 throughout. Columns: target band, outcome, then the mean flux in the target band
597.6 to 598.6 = 0.19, 17.2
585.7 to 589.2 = 0.35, 14.3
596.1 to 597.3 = 0.22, 16.7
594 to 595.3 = 0.21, 16.7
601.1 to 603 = 0.09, 19.1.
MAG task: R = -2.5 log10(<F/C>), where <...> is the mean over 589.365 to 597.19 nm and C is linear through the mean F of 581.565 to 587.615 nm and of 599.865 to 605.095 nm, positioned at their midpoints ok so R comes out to 0.24 mag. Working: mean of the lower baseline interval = 18.6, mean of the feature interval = 15.2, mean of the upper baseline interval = 19.4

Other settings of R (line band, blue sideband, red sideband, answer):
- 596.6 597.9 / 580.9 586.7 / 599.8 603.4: 0.121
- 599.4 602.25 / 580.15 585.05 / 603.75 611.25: 0.130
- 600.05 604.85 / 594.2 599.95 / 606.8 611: -0.021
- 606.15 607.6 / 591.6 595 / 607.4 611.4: -0.024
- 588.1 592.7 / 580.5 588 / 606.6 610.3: 0.484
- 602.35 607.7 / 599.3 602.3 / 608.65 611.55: -0.049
